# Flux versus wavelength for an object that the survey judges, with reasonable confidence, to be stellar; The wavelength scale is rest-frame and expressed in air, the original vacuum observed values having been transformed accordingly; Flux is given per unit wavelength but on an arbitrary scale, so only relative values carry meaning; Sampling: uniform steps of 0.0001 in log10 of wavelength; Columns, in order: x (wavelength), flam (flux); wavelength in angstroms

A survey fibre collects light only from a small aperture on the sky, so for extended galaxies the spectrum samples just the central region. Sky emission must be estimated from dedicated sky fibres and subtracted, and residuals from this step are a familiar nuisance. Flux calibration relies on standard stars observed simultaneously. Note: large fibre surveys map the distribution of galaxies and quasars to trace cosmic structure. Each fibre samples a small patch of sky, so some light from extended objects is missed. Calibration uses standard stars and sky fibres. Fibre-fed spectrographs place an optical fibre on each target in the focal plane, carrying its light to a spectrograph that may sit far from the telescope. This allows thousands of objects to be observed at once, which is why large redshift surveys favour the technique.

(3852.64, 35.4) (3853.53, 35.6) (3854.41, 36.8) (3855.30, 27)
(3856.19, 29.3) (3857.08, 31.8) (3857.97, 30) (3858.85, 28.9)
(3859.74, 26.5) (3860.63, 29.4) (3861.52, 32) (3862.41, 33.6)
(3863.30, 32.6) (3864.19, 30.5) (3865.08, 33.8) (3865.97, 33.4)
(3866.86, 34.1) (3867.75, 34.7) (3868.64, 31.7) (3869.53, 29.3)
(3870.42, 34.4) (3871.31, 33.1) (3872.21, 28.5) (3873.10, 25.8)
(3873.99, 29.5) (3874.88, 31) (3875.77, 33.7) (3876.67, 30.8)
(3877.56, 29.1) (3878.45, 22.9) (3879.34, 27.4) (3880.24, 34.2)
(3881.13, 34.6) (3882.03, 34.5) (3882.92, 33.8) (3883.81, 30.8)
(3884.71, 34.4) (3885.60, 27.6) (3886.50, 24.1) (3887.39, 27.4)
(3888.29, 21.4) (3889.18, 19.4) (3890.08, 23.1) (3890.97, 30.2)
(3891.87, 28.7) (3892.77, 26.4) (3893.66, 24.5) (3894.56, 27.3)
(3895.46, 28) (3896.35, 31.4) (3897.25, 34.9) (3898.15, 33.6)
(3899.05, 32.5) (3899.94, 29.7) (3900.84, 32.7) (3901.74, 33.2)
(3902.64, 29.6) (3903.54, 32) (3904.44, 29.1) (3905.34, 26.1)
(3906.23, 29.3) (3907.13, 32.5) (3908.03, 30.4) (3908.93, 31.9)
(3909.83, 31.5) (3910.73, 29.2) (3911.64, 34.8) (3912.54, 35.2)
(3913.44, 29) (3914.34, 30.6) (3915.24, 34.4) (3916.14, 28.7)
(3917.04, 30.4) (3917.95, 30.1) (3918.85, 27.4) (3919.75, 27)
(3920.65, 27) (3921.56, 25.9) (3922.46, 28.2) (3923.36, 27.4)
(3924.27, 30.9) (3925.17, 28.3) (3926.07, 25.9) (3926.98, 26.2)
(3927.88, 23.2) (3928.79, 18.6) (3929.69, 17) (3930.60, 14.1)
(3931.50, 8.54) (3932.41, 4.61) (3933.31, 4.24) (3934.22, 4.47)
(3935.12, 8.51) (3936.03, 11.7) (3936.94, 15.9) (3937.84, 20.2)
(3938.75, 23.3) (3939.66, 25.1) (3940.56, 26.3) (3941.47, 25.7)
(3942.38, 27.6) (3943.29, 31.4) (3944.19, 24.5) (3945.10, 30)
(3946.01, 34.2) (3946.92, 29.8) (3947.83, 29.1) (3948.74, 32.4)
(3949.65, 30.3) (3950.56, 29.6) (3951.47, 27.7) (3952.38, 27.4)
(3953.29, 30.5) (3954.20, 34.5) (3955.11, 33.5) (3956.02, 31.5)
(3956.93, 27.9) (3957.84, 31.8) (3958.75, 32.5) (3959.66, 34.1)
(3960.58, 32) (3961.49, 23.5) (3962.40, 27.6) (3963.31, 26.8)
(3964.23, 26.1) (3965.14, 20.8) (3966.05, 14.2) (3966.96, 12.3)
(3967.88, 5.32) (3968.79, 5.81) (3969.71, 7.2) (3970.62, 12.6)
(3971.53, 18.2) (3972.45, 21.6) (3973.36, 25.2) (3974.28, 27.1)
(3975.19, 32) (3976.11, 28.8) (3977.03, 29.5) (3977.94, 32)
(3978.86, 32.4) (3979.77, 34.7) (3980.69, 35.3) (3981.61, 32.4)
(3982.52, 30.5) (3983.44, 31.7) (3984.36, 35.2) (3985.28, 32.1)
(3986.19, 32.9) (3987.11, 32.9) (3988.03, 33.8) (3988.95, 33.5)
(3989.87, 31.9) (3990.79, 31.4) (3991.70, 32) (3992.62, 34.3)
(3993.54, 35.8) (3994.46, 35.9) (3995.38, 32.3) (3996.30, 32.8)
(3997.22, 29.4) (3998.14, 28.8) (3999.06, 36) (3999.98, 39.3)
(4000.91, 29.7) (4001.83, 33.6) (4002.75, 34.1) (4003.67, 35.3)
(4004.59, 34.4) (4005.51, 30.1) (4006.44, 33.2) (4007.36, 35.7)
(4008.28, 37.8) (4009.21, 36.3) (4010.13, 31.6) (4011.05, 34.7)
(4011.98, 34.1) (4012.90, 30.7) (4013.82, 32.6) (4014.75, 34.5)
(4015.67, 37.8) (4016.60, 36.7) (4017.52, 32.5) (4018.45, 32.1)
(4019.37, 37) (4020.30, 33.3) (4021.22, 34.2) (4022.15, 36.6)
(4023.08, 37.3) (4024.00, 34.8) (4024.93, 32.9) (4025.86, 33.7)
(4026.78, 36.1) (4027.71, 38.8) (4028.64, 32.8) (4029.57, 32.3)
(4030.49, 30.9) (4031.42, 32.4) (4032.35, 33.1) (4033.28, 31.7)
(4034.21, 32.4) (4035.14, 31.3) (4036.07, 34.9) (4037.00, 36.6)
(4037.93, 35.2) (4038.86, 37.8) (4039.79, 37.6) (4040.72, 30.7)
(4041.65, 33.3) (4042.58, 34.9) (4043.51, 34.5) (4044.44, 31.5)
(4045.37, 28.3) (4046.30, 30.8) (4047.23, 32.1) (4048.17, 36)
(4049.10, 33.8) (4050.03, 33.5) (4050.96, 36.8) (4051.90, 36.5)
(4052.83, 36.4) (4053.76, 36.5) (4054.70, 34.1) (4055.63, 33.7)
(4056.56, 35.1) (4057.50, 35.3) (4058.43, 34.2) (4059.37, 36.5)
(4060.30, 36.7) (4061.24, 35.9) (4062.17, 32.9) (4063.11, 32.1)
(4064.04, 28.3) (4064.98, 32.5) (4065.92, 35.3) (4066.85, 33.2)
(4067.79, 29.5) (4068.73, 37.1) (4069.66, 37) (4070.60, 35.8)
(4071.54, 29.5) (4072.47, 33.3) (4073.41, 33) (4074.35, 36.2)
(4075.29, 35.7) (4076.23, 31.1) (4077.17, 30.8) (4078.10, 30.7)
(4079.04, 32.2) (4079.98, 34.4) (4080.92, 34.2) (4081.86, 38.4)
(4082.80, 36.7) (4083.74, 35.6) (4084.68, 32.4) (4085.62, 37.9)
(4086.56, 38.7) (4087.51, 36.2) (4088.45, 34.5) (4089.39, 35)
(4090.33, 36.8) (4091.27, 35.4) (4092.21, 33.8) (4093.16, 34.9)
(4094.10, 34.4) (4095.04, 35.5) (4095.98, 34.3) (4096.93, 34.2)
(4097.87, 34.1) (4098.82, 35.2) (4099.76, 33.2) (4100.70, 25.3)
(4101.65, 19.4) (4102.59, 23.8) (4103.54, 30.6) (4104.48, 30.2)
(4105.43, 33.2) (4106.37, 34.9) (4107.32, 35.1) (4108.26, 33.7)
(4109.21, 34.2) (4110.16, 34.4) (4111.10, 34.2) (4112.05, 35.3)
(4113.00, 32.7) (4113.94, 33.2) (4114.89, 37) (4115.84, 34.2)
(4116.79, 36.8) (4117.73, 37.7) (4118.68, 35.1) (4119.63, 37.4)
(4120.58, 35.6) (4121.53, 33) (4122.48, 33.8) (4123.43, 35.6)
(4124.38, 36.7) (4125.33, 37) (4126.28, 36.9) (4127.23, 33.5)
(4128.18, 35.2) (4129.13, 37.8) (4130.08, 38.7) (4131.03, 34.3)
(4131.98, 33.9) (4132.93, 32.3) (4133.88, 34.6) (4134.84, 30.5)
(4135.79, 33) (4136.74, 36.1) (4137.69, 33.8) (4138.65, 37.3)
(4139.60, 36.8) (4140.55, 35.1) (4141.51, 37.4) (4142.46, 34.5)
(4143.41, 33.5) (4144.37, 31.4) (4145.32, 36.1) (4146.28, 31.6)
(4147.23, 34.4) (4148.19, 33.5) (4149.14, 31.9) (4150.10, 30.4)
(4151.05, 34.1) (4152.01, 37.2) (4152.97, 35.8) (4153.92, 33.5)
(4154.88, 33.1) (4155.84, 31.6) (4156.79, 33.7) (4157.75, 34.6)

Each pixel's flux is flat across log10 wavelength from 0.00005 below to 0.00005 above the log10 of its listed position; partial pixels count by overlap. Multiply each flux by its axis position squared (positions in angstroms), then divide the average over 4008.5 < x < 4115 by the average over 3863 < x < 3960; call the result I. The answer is 1.31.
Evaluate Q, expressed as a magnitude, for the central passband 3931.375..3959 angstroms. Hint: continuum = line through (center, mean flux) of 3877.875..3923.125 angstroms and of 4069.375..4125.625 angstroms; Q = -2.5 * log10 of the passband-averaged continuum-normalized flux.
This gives 0.24 mag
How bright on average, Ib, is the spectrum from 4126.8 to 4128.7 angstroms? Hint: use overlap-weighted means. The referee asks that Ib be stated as 34.5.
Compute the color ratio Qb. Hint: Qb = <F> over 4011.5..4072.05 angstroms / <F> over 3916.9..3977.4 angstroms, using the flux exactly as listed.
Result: 1.44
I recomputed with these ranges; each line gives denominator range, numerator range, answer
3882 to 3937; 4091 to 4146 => 1.44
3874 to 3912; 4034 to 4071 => 1.25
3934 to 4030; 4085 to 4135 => 1.23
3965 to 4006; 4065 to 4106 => 1.22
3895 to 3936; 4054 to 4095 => 1.42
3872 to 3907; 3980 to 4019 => 1.21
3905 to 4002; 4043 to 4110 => 1.32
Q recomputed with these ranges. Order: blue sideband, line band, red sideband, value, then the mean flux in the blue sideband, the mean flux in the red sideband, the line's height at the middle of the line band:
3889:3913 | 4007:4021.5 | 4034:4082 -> -0.05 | 30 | 33.9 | 32.8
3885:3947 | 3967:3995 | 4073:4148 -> 0.03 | 26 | 34.2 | 28.7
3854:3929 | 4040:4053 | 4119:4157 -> -0.02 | 29.8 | 34.6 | 32.8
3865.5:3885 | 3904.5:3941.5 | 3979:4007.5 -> 0.31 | 31.4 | 33.2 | 32.1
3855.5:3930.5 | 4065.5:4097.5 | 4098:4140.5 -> -0.04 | 29.5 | 34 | 33.2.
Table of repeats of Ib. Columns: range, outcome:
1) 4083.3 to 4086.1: 35.3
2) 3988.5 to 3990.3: 32.7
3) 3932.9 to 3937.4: 9.05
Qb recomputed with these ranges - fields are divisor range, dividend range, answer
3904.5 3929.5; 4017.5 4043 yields 1.19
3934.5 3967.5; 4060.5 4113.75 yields 1.28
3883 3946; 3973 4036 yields 1.27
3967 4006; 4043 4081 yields 1.15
